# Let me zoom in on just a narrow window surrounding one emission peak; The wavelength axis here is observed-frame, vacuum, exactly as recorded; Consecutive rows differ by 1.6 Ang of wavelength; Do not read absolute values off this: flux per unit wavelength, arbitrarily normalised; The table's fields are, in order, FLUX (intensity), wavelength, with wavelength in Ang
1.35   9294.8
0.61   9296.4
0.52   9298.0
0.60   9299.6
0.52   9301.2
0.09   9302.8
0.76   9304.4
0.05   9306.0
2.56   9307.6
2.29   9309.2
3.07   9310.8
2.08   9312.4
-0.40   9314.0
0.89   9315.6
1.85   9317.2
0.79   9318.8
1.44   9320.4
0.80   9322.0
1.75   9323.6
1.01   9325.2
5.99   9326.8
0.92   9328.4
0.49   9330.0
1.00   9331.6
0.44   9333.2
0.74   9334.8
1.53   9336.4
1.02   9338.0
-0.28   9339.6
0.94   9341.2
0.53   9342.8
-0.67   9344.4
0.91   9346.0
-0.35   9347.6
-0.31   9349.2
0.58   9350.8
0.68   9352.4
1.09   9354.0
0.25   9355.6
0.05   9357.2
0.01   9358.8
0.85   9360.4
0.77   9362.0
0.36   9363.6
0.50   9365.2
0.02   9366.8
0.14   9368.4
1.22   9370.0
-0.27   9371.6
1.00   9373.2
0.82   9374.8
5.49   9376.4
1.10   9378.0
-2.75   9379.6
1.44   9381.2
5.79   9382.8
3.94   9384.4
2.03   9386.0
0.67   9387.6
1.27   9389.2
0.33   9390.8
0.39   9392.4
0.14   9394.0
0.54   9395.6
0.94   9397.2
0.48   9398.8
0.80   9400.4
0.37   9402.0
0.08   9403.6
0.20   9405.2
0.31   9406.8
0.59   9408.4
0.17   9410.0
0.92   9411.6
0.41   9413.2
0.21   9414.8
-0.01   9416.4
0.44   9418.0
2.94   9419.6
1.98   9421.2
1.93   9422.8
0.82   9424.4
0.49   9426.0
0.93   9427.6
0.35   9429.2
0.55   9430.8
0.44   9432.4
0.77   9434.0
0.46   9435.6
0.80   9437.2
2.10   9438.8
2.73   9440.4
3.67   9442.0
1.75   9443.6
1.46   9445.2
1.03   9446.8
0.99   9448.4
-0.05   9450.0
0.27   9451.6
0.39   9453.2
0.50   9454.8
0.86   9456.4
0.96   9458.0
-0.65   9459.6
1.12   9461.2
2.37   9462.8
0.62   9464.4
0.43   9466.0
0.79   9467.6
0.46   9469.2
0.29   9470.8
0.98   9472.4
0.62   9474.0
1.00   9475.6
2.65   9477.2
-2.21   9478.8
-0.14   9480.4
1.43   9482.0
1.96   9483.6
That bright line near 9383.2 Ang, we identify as [O III] 5007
